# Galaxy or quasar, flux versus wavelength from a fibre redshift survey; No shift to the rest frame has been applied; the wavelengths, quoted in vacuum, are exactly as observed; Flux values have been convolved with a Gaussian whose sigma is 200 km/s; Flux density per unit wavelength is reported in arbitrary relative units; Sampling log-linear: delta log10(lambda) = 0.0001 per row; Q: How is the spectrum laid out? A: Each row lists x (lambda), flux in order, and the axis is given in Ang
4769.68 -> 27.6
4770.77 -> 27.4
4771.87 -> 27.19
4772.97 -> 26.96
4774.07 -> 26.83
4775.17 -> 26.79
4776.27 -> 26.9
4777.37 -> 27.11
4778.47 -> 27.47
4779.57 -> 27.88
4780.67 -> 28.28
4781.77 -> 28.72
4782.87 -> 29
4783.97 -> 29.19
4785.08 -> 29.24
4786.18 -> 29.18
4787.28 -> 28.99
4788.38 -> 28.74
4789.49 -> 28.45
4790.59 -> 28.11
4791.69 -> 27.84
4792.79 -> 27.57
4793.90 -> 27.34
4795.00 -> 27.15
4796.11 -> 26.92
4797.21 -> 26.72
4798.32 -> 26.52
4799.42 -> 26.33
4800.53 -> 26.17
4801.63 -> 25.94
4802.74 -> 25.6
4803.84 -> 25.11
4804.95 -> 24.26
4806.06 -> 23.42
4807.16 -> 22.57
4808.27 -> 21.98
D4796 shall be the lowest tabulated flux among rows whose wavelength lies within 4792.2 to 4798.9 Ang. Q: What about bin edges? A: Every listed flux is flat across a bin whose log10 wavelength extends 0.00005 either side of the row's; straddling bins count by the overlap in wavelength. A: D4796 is 26.52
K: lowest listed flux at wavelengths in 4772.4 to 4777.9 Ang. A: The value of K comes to 26.79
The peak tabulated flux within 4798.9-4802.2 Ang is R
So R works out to 26.33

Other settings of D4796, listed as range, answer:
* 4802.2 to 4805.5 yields 24.26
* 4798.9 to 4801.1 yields 26.17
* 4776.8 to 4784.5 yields 27.11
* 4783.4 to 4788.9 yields 28.74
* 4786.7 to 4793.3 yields 27.57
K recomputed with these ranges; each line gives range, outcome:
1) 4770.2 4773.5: 26.96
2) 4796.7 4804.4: 25.11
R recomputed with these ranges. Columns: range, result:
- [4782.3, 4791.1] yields 29.24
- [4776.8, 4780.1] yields 27.88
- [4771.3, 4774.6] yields 27.19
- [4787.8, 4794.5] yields 28.74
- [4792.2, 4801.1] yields 27.57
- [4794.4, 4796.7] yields 27.15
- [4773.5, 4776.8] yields 26.9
